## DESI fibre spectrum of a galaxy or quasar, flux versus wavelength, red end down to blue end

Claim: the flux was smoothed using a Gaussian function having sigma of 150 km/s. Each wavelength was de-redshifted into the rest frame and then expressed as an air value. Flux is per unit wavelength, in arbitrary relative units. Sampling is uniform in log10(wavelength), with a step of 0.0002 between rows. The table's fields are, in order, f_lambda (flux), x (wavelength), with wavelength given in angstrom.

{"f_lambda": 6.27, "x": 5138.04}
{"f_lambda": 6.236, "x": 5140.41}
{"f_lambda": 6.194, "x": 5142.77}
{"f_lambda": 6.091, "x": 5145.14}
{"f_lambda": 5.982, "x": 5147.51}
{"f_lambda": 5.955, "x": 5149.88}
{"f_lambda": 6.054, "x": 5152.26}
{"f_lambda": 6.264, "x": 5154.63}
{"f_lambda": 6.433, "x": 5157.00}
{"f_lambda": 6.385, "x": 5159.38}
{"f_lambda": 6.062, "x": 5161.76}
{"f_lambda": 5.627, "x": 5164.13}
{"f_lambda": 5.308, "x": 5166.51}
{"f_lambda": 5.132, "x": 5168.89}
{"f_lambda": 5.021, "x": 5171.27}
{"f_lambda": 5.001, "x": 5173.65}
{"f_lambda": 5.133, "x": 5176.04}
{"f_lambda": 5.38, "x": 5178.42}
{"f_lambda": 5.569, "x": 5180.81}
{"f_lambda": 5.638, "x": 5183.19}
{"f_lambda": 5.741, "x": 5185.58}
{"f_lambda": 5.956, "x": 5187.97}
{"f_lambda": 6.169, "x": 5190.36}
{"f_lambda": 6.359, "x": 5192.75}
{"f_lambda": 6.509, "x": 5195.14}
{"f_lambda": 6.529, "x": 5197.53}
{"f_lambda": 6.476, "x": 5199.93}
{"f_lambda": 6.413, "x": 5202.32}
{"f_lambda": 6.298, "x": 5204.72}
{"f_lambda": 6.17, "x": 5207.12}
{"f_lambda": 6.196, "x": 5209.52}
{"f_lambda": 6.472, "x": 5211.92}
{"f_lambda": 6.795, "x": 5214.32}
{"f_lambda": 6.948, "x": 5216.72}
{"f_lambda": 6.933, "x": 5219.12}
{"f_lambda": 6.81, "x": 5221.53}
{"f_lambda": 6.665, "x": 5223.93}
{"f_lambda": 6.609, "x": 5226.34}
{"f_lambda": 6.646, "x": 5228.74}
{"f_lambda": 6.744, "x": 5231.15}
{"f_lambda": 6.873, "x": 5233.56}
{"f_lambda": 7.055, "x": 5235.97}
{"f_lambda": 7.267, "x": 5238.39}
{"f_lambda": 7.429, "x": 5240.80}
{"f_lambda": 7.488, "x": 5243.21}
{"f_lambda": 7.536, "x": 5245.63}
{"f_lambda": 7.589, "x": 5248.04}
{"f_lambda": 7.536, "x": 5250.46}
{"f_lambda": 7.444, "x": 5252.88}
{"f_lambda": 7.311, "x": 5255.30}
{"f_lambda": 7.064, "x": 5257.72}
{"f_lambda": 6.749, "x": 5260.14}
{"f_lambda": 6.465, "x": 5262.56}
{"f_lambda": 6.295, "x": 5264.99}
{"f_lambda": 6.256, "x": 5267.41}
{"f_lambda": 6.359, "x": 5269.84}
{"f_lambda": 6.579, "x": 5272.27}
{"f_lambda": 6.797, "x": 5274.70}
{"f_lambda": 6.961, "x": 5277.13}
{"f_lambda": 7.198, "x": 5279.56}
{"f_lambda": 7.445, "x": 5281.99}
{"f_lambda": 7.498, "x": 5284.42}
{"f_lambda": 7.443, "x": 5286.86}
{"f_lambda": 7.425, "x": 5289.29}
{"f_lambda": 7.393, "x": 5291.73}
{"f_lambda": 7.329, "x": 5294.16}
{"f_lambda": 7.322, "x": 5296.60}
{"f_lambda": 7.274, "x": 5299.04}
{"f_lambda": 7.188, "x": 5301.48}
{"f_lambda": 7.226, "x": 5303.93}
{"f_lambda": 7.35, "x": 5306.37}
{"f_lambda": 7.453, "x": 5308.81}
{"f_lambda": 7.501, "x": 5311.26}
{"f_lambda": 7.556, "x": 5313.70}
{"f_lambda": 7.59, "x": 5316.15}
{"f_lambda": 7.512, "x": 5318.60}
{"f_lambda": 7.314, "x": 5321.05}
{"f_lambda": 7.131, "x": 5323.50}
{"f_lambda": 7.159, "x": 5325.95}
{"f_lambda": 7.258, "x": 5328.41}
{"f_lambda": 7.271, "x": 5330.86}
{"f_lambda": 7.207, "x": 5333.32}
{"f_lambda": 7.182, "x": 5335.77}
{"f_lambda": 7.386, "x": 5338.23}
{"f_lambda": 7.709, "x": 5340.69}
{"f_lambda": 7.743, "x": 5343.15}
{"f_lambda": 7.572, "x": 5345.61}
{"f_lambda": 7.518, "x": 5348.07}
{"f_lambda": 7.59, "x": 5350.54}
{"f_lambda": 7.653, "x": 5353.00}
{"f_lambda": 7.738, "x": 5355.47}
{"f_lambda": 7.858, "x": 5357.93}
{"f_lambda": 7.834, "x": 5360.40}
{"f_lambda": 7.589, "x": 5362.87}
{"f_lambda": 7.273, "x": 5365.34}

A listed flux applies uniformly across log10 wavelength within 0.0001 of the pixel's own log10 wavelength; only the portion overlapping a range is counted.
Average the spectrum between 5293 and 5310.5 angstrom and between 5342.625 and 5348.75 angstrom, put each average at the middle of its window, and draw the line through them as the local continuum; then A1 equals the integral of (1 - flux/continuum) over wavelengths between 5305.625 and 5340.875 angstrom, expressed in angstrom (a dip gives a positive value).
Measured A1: 0.4 angstrom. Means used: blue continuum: 7.31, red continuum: 7.61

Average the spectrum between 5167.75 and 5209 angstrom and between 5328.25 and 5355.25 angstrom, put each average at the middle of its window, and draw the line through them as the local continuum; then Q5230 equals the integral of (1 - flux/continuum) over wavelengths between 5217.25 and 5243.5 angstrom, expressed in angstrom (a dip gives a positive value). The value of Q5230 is -2.6 angstrom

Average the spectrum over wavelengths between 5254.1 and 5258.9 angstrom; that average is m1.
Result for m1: 7.19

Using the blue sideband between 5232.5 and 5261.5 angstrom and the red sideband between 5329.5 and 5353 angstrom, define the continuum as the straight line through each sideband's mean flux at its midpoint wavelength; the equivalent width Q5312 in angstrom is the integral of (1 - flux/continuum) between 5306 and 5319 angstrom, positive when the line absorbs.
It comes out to -0.2 angstrom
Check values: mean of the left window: 7.28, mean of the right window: 7.47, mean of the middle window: 7.5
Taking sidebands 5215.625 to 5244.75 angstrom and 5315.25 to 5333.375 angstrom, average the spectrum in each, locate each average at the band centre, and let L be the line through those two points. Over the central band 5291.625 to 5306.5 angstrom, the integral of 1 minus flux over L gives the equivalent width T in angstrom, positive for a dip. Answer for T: -0.2 angstrom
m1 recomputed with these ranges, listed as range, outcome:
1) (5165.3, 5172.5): 5.16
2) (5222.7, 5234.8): 6.71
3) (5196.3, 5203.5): 6.48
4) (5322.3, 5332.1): 7.2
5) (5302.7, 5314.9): 7.42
